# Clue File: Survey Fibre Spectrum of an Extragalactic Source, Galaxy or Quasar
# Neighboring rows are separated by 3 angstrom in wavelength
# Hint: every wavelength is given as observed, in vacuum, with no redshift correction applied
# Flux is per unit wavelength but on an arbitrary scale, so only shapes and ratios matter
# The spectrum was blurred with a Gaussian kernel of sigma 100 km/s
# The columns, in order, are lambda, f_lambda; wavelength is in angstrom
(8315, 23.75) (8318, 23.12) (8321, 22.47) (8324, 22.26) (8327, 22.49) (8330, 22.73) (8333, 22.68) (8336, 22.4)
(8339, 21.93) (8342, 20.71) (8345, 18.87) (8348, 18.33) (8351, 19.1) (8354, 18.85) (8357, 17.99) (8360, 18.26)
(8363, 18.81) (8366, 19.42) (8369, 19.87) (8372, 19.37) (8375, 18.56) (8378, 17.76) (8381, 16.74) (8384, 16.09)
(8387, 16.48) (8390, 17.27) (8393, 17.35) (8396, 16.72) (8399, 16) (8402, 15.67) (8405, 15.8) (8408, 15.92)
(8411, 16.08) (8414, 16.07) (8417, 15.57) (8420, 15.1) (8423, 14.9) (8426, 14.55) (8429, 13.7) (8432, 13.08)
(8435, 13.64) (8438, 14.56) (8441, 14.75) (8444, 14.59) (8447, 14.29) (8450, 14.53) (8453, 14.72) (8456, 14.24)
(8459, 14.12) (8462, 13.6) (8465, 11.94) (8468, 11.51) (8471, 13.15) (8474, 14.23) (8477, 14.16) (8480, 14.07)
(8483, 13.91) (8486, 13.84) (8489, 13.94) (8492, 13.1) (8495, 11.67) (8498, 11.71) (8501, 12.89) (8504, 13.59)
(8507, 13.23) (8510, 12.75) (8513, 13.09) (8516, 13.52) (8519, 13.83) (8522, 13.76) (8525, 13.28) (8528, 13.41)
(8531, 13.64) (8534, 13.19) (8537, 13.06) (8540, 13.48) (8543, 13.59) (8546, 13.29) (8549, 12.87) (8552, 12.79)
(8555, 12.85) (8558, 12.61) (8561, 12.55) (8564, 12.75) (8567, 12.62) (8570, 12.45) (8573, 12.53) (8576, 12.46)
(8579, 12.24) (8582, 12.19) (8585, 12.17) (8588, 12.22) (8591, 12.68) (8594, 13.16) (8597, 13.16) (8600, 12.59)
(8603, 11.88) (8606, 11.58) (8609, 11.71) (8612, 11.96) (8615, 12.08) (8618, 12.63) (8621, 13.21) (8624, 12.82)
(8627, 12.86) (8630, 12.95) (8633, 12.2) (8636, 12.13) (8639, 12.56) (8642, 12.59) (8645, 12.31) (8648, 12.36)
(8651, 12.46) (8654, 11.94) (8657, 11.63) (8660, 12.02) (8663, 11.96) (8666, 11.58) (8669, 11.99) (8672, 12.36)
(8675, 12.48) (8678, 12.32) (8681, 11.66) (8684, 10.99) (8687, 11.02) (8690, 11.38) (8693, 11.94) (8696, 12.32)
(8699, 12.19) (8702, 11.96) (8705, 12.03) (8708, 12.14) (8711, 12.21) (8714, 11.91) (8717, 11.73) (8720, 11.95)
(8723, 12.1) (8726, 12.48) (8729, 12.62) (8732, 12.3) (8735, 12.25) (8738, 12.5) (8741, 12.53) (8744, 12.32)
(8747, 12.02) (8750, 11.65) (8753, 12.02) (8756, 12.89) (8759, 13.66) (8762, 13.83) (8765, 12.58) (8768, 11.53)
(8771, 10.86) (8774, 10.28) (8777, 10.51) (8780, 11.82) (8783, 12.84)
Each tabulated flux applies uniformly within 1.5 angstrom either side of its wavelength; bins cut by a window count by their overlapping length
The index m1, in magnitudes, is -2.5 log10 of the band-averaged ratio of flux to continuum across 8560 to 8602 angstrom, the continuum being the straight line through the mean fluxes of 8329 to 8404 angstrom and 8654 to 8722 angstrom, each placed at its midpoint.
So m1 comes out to 0.13 mag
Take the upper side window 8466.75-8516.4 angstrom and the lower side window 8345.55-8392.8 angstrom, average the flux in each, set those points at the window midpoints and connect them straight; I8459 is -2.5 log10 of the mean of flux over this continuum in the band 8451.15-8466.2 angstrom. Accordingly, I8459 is 0.059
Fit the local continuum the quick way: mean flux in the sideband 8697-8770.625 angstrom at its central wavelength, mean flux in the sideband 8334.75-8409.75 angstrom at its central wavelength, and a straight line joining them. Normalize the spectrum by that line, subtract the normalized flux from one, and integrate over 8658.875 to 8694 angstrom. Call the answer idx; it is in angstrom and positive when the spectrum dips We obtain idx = 3.8 angstrom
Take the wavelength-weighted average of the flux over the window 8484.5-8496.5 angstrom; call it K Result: 13.1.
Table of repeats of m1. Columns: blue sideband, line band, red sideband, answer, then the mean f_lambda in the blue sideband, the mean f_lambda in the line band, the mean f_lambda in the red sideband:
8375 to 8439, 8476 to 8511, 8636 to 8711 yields 0.10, 15.7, 13.2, 12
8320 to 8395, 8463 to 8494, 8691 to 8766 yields 0.27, 19.4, 13.4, 12.3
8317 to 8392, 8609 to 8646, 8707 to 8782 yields 0.15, 19.7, 12.5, 12.1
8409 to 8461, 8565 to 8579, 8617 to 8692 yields 0.05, 14.6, 12.5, 12.2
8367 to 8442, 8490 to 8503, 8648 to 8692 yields 0.17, 16.1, 12.5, 11.9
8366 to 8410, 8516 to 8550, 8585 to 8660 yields 0.06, 17.2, 13.4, 12.4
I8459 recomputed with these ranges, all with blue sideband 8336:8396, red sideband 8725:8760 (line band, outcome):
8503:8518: 0.219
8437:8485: 0.220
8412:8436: 0.202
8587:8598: 0.161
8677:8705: 0.130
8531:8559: 0.191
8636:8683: 0.137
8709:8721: 0.080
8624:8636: 0.132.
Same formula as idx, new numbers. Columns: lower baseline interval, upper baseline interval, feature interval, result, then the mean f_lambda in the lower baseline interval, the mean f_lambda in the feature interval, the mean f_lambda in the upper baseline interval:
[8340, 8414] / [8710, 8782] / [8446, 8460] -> 1.85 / 17.7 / 14.4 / 12.1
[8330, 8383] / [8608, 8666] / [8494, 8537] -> 6.34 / 19.5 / 13.1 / 12.3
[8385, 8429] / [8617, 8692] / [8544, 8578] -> 2.16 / 15.9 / 12.7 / 12.2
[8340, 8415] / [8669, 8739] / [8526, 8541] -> 1.65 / 17.7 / 13.3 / 12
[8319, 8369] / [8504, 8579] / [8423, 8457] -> 5.21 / 20.5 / 14.3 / 13.1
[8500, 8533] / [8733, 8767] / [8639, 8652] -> 0.47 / 13.4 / 12.4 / 12.5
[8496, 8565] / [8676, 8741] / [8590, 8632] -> 0.34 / 13.1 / 12.5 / 12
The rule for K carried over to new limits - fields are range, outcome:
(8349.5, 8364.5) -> 18.6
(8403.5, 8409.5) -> 15.9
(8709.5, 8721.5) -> 12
